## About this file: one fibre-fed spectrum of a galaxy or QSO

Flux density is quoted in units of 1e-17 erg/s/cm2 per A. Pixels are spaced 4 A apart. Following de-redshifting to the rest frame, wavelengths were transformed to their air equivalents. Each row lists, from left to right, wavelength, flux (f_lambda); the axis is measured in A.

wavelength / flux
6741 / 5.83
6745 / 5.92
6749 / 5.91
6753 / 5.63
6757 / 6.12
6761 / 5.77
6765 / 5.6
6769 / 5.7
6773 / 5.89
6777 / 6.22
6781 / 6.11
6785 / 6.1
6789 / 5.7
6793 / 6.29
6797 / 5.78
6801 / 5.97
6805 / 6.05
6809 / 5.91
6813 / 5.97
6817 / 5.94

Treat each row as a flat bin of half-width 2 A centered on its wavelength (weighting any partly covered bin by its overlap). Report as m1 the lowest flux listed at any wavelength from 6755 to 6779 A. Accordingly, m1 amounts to 5.6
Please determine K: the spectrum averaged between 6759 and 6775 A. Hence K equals 5.74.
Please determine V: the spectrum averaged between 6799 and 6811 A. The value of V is 5.98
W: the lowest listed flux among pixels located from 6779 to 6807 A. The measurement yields 5.7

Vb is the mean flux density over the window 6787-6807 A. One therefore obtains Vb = 5.96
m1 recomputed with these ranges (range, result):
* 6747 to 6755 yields 5.63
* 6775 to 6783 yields 6.11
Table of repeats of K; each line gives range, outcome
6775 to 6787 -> 6.14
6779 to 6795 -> 6.05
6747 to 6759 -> 5.89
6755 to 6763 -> 5.95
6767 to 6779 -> 5.94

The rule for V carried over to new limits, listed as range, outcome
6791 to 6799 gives 6.04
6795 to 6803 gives 5.88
